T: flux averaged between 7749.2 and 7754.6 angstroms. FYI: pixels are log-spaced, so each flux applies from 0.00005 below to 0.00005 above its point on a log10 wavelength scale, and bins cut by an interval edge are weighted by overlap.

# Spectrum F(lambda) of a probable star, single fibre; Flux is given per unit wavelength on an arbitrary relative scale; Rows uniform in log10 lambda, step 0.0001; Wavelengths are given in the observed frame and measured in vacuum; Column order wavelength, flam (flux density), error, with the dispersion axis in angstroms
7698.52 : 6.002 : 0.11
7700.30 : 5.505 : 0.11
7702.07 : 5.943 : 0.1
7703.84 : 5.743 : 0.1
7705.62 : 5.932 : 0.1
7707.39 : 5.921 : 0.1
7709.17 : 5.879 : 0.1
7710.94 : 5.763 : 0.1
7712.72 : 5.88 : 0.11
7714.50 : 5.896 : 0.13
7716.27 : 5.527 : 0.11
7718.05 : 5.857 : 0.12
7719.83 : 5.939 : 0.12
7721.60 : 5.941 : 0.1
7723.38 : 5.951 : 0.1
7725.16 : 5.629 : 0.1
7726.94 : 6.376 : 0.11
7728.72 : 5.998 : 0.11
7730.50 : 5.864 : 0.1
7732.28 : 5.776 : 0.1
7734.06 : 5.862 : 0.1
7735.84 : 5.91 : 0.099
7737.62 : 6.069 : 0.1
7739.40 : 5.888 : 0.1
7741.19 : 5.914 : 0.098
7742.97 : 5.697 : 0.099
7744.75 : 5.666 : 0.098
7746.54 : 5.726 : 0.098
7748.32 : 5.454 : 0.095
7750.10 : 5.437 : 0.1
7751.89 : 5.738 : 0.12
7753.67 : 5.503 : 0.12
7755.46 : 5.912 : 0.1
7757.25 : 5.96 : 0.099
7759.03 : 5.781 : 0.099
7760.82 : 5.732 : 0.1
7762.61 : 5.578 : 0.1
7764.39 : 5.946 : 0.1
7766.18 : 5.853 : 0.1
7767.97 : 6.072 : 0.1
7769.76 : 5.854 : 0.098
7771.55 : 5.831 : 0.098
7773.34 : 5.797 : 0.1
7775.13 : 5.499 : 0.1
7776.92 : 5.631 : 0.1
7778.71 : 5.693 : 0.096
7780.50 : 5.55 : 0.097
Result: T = 5.56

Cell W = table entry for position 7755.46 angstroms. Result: 5.912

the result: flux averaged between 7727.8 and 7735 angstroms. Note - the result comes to 5.88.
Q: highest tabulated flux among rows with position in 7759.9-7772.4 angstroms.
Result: 6.072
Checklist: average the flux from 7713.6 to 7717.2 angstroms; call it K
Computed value 5.71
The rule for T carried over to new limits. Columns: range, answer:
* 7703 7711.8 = 5.85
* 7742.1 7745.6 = 5.69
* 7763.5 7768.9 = 5.96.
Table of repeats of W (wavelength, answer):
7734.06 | 5.862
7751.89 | 5.738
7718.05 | 5.857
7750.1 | 5.437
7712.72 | 5.88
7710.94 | 5.763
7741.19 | 5.914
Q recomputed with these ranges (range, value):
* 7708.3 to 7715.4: 5.896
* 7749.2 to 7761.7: 5.96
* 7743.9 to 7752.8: 5.738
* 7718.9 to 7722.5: 5.941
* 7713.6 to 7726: 5.951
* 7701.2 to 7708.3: 5.943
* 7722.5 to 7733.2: 6.376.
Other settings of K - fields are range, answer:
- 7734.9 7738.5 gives 5.99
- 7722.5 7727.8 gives 5.98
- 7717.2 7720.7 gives 5.89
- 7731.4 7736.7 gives 5.85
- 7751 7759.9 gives 5.78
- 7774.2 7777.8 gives 5.57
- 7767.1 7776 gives 5.81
